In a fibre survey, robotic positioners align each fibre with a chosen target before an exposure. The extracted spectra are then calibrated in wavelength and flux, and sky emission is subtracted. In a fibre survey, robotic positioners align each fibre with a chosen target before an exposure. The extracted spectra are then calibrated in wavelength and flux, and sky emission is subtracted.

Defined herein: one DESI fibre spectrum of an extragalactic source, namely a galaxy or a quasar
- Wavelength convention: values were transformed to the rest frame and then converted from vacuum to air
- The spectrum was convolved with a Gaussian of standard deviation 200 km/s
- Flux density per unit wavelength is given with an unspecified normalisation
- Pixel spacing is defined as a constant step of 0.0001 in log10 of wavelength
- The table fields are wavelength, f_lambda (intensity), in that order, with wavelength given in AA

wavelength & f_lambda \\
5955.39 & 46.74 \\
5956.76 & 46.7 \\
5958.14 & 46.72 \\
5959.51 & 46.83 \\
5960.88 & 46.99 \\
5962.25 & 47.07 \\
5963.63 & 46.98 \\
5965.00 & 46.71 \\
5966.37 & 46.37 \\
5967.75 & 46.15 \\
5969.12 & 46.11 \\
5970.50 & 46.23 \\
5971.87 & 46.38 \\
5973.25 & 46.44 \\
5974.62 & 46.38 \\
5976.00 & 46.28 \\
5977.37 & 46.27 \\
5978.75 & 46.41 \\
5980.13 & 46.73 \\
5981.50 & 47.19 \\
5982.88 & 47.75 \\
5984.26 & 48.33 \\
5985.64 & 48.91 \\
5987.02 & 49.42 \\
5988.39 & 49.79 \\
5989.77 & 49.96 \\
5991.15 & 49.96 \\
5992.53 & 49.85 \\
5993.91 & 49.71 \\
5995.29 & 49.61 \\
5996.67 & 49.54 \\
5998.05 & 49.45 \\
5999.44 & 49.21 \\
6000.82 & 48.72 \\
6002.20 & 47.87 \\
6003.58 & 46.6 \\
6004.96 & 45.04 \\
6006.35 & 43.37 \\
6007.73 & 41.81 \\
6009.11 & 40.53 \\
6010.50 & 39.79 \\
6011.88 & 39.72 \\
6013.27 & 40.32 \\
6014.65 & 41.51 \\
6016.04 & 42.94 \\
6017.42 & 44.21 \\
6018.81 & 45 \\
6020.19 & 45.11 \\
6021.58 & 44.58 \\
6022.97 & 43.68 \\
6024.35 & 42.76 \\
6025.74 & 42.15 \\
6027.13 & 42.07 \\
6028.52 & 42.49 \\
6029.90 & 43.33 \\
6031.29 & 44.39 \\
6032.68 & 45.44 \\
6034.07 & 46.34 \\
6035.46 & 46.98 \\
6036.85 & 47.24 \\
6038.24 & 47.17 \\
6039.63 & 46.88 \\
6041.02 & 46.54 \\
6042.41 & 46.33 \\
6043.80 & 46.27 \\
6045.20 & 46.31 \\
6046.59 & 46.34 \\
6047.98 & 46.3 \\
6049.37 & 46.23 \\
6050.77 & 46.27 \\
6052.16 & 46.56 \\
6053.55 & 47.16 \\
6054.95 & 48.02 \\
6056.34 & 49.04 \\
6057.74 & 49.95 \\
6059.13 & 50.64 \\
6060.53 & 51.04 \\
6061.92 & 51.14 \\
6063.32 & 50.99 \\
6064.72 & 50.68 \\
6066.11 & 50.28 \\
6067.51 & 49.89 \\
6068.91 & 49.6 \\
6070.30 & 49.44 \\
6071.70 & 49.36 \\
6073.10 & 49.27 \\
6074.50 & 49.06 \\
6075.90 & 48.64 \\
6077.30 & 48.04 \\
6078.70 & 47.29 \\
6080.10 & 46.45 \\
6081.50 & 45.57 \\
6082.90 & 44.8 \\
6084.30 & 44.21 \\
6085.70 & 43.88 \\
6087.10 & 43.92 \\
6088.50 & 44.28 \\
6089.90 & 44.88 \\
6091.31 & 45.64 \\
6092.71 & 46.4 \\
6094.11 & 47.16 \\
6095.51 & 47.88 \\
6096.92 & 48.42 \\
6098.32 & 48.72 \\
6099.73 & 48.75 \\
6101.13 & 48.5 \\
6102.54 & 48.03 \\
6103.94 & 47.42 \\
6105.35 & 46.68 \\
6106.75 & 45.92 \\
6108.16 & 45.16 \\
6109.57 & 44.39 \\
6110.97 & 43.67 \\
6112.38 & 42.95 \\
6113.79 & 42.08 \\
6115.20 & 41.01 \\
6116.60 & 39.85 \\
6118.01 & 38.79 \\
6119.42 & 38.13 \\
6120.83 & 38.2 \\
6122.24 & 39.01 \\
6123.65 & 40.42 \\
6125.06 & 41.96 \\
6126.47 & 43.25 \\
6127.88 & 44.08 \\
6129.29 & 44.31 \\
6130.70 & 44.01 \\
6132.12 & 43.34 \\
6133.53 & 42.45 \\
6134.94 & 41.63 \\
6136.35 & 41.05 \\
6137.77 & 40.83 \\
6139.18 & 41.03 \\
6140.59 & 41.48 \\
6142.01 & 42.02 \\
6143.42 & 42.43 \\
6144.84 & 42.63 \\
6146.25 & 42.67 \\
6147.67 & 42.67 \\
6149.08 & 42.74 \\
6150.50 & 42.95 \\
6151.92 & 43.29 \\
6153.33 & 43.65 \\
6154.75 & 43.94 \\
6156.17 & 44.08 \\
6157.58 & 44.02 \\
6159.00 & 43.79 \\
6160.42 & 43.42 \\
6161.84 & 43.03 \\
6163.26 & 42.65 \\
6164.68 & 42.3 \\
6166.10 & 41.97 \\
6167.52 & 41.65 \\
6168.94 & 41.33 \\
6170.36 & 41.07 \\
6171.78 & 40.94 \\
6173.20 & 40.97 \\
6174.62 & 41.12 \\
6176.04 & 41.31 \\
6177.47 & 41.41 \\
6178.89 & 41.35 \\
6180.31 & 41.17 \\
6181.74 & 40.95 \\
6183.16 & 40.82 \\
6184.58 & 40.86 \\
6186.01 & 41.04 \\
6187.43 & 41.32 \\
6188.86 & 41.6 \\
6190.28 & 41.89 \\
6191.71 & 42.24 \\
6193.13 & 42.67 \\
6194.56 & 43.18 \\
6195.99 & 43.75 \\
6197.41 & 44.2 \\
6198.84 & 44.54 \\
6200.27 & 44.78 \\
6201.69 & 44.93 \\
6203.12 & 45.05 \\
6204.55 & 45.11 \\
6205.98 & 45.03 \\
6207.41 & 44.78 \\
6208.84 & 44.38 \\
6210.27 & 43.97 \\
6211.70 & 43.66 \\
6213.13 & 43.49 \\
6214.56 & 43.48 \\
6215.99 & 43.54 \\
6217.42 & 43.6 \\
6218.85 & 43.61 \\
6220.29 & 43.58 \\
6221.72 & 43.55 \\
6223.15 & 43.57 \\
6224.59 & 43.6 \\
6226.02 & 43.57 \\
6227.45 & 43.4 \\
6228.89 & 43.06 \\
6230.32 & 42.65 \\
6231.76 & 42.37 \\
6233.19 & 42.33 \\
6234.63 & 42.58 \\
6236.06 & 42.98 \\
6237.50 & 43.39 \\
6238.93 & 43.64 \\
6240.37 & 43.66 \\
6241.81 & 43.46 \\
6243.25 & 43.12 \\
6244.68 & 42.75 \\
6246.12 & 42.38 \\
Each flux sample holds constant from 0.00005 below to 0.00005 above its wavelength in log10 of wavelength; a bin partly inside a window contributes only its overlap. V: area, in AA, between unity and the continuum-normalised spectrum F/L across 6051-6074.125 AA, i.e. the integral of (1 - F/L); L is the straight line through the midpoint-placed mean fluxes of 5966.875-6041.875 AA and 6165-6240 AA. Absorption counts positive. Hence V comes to -2.3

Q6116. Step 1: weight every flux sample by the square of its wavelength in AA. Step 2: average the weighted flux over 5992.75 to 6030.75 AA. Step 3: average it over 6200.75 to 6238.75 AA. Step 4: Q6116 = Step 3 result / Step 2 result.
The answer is 1.0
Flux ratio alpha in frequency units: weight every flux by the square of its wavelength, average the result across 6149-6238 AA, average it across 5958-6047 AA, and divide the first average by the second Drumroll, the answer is 1.0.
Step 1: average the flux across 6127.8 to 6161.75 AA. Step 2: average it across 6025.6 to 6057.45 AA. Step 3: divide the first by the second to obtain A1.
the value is 0.93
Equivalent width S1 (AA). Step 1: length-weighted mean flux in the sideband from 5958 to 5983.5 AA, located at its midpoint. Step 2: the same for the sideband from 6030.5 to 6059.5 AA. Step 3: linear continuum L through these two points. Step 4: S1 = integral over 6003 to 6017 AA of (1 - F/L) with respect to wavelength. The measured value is 1.4 AA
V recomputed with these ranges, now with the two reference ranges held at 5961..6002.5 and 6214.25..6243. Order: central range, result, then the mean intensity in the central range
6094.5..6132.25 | 1.25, 43.9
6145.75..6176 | 1.34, 42.6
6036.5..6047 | 0.03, 46.6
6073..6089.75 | -0.05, 46.1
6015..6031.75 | 1.27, 43.5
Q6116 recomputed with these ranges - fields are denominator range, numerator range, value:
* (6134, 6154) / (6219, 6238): 1.05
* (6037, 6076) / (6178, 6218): 0.93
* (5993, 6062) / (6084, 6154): 0.98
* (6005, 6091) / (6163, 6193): 0.94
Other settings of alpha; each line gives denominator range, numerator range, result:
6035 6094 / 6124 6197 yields 0.92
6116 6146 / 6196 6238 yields 1.08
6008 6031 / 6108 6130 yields 1.01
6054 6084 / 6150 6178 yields 0.90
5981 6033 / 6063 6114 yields 1.06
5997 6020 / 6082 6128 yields 1.03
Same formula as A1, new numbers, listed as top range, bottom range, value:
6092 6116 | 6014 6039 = 1.04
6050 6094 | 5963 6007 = 1.00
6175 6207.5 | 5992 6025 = 0.95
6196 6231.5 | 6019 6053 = 0.97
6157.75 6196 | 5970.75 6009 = 0.88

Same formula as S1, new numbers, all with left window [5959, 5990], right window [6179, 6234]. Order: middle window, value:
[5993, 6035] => 1.70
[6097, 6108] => -0.65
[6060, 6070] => -1.06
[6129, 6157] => 1.03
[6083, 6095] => 0.03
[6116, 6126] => 1.14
